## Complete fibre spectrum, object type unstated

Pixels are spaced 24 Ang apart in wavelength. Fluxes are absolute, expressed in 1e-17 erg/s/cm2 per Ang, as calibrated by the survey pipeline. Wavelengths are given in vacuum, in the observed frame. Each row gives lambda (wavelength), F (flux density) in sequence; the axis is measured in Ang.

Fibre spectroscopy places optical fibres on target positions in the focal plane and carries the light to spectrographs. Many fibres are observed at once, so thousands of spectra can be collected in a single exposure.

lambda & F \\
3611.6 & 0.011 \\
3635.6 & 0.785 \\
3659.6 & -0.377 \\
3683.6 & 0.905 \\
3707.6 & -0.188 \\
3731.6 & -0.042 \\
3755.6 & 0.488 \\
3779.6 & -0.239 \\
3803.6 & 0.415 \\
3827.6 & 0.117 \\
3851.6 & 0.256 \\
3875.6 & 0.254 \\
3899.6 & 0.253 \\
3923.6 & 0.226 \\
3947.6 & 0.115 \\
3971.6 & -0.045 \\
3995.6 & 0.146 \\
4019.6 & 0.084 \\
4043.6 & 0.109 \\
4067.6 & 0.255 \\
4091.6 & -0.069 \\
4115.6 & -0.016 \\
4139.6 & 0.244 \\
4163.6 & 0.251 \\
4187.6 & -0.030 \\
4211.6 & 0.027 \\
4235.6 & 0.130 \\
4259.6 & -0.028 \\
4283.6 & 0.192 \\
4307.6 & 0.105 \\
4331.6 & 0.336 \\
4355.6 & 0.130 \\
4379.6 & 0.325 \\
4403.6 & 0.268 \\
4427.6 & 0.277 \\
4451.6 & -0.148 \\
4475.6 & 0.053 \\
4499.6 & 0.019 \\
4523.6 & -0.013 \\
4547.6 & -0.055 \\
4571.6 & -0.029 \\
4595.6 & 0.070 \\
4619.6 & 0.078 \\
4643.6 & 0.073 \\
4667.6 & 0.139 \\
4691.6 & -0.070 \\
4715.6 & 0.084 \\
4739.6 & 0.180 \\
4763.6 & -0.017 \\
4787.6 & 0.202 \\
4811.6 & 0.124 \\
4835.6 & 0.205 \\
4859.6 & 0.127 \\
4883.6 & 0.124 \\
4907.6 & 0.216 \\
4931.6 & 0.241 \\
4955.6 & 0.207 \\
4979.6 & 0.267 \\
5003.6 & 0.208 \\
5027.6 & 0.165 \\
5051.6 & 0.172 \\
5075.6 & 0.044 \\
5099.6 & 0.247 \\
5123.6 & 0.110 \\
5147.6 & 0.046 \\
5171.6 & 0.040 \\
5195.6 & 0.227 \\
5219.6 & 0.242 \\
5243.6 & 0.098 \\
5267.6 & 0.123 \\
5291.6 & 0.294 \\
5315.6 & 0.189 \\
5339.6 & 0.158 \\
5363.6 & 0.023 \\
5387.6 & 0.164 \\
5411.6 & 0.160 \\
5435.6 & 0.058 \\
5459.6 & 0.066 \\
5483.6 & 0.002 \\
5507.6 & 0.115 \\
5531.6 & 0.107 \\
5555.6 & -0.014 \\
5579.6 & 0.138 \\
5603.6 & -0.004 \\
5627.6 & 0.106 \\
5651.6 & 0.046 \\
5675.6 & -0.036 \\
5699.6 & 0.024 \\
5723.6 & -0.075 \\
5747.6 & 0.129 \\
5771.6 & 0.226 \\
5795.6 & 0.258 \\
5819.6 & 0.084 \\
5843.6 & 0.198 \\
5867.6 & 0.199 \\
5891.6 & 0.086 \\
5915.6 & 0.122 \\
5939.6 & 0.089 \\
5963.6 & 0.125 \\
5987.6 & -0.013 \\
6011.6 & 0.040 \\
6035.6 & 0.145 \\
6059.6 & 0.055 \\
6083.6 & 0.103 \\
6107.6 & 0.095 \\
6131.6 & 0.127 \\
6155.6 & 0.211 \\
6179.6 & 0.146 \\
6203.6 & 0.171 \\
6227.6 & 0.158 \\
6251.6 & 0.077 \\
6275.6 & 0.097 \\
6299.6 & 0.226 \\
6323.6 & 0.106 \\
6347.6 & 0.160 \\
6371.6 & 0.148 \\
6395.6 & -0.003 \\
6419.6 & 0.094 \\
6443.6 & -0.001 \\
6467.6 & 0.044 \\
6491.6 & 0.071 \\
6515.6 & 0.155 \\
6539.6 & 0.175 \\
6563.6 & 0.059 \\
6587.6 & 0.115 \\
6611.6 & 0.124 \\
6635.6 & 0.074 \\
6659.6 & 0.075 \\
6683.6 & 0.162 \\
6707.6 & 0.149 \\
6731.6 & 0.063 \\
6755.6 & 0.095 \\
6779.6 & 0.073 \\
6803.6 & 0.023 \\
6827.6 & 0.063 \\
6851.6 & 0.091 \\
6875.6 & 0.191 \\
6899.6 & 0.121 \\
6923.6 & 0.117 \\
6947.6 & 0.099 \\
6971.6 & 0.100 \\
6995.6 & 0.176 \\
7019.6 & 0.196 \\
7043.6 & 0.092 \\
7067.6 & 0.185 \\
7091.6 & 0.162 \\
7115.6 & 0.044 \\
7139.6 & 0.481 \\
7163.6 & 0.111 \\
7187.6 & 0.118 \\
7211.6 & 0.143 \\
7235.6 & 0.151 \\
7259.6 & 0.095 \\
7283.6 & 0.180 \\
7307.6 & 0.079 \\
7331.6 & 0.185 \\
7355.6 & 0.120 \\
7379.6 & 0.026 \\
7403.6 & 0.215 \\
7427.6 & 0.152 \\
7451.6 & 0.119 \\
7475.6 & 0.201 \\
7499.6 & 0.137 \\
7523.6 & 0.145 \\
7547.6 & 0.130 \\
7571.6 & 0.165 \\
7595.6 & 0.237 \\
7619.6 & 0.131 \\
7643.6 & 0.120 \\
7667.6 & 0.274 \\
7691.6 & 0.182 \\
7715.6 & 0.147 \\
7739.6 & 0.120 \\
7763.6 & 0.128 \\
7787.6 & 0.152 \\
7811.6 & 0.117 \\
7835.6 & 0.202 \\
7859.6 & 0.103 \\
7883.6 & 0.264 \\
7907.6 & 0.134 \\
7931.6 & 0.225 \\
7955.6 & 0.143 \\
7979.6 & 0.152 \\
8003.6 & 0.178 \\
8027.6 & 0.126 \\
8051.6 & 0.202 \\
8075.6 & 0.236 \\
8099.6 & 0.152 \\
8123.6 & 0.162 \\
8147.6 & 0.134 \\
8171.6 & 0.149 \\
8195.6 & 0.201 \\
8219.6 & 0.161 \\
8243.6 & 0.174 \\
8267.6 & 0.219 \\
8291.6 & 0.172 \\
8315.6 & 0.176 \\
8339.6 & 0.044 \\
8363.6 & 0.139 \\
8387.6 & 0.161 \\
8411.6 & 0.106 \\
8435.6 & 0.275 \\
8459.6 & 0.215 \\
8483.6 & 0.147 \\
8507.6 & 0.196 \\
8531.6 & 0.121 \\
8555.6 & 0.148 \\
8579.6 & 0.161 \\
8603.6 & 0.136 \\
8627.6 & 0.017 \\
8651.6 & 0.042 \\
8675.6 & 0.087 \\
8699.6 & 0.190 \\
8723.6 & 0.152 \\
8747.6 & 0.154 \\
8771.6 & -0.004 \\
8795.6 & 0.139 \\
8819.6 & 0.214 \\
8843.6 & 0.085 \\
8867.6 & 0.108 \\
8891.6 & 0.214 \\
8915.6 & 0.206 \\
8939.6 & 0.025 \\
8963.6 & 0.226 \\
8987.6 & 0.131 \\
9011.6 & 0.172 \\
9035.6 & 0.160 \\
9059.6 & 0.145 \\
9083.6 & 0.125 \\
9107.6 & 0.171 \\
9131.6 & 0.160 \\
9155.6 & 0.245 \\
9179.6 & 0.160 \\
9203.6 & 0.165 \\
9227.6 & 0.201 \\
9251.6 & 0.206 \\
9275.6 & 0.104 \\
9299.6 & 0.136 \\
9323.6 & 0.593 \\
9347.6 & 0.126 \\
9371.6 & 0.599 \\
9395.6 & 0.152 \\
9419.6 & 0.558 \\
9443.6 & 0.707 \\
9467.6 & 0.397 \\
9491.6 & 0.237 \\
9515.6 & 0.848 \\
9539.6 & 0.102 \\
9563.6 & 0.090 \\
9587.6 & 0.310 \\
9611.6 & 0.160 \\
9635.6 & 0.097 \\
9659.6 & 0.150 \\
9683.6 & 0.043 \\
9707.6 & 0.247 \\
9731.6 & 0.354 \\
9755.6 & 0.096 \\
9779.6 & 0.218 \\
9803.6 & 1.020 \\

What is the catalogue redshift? 0.913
